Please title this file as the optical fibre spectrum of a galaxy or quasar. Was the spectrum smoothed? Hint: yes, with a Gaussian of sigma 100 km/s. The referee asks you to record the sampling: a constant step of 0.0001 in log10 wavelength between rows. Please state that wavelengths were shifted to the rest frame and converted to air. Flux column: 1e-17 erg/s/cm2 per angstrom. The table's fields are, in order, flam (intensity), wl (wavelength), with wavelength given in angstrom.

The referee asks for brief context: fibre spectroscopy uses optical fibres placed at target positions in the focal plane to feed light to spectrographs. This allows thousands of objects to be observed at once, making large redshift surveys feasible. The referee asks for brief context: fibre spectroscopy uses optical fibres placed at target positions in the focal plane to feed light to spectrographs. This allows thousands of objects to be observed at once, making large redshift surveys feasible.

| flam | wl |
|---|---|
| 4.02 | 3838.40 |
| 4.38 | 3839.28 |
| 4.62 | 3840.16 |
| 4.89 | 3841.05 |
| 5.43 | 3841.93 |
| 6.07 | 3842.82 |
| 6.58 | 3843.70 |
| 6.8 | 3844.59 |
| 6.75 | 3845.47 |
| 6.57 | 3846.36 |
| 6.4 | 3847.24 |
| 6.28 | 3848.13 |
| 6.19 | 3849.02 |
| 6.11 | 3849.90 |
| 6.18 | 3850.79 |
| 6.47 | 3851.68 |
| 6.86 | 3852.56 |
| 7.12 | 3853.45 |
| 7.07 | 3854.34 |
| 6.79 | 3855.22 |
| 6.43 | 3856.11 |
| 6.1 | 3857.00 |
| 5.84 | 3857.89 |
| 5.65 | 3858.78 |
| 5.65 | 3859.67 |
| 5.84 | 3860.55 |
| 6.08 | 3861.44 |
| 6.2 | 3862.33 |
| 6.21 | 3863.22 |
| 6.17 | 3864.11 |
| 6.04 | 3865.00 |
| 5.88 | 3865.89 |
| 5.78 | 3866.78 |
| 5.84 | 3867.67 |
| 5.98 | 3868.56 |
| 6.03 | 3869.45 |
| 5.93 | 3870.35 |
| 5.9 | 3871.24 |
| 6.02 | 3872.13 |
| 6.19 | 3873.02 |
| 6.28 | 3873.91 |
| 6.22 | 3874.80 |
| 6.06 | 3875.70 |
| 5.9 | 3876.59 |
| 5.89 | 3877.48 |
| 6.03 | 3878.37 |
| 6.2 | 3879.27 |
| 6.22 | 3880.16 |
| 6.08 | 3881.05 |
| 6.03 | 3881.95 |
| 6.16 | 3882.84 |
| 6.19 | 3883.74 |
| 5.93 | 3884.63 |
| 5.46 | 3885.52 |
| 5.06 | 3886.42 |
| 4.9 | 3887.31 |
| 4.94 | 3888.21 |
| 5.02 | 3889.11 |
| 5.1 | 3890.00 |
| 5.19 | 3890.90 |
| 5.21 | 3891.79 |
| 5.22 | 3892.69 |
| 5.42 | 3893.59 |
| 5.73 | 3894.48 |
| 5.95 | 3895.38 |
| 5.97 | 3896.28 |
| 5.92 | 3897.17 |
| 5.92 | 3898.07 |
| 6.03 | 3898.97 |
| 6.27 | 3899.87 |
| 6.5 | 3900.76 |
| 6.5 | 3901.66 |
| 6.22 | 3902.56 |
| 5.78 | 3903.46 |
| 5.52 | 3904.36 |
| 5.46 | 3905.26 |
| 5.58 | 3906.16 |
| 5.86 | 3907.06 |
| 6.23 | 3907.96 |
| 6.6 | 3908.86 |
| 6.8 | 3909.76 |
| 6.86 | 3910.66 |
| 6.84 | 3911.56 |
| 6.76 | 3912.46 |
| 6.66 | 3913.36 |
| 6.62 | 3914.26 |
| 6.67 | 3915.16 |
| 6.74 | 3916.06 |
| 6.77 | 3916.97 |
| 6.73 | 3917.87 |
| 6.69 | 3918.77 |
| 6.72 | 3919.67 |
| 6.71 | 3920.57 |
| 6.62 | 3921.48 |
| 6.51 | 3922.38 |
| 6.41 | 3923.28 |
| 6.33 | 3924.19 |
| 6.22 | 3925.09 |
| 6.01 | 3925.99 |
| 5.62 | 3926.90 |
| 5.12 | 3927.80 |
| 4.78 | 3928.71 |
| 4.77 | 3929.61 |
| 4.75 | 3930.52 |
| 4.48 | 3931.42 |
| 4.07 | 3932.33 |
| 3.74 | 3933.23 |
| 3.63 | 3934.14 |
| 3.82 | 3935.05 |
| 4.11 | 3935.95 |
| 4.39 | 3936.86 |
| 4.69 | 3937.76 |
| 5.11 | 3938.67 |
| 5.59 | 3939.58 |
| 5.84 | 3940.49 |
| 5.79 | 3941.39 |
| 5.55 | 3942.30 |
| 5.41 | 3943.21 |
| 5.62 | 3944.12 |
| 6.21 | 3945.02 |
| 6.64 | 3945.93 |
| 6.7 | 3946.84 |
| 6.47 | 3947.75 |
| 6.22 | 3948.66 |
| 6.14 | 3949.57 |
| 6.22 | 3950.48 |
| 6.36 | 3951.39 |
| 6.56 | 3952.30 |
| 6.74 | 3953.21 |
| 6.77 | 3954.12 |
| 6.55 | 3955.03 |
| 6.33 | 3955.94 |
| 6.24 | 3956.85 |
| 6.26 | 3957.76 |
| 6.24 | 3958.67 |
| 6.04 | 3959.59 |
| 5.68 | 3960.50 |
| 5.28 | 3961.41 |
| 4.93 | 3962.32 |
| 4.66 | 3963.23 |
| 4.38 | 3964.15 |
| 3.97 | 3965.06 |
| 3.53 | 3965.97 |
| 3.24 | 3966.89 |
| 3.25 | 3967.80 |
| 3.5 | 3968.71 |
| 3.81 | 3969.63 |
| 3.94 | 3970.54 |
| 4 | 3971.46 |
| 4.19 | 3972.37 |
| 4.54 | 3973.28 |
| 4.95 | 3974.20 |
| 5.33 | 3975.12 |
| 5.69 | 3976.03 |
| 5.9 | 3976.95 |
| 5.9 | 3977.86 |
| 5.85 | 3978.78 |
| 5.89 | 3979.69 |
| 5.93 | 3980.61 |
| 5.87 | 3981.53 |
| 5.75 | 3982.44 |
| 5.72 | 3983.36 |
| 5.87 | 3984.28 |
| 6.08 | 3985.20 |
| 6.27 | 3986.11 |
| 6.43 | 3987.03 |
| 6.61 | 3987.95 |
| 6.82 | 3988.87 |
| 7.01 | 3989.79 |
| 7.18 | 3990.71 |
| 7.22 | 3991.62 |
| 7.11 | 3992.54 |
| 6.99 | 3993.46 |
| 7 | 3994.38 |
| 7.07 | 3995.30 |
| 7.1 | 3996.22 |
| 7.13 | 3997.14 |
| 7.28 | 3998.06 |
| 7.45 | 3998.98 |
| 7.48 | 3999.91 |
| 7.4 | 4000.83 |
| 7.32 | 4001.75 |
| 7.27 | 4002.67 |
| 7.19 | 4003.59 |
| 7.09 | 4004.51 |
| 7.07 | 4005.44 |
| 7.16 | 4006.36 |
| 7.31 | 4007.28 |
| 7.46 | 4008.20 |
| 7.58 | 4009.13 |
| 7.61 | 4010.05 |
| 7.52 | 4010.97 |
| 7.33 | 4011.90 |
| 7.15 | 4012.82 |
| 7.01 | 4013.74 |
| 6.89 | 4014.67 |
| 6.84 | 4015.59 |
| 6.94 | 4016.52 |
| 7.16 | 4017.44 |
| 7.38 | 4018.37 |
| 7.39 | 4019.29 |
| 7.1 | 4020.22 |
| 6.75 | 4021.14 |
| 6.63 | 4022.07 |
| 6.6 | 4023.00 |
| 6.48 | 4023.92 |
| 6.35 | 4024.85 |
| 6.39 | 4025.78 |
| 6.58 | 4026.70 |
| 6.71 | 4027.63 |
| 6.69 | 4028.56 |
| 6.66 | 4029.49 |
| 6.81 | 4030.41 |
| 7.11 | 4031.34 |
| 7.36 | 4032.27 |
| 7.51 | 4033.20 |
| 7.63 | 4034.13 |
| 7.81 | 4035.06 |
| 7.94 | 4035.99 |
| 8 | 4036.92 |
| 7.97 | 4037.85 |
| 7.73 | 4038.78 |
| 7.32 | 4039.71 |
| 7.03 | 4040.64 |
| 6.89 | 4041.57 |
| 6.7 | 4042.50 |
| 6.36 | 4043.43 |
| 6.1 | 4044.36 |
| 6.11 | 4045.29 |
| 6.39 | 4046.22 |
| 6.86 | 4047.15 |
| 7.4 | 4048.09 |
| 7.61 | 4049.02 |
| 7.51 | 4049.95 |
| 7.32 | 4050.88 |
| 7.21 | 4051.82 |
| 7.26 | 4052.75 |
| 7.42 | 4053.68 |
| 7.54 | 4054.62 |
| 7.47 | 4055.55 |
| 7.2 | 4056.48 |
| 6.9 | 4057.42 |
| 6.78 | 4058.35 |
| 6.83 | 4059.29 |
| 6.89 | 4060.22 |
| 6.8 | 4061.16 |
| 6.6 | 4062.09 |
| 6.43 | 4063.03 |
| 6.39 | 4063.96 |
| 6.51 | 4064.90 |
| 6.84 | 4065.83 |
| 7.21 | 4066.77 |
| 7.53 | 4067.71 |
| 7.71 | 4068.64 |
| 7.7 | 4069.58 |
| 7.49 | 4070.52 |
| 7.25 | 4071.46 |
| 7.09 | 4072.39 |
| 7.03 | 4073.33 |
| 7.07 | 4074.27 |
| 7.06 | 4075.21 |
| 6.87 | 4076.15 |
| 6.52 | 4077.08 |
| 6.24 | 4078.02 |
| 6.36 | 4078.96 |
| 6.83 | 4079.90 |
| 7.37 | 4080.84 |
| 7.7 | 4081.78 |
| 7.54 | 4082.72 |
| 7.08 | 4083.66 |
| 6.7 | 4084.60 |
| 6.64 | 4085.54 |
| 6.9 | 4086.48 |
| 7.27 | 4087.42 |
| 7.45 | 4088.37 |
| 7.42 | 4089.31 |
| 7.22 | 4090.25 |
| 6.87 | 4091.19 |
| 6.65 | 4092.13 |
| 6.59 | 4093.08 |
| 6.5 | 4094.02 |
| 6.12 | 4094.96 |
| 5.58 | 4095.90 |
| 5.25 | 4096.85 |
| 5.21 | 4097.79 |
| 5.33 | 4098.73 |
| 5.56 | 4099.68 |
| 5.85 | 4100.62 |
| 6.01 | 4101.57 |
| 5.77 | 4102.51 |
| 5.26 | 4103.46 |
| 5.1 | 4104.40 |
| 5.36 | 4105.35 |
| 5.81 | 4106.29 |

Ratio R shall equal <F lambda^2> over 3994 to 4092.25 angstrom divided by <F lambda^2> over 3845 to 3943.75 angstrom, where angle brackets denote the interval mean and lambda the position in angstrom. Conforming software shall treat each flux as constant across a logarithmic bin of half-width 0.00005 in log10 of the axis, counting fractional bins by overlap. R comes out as 1.30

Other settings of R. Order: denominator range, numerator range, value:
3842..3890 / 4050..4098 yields 1.27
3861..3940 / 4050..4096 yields 1.31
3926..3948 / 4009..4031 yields 1.41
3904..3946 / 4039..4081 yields 1.30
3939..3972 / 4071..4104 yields 1.29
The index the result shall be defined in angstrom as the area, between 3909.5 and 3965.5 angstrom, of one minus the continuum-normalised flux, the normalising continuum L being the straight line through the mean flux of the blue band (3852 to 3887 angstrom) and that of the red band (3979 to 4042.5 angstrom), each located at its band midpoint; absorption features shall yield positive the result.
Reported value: 6.1 angstrom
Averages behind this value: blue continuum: 6.08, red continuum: 6.99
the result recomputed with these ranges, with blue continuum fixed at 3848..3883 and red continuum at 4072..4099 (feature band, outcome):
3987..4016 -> -3.0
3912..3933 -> 0.9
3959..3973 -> 4.6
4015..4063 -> -3.2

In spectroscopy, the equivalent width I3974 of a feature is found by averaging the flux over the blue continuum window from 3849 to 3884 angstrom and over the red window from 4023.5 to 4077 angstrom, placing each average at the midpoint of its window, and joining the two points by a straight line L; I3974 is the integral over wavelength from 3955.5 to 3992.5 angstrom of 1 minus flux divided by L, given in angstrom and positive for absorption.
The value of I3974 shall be 7.0 angstrom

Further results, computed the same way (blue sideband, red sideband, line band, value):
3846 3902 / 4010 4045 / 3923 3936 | 2.9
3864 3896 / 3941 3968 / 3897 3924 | -3.0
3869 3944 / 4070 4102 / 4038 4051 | -1.0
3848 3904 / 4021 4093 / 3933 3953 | 2.6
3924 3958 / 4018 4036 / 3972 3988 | 1.3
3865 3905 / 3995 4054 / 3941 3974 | 5.6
